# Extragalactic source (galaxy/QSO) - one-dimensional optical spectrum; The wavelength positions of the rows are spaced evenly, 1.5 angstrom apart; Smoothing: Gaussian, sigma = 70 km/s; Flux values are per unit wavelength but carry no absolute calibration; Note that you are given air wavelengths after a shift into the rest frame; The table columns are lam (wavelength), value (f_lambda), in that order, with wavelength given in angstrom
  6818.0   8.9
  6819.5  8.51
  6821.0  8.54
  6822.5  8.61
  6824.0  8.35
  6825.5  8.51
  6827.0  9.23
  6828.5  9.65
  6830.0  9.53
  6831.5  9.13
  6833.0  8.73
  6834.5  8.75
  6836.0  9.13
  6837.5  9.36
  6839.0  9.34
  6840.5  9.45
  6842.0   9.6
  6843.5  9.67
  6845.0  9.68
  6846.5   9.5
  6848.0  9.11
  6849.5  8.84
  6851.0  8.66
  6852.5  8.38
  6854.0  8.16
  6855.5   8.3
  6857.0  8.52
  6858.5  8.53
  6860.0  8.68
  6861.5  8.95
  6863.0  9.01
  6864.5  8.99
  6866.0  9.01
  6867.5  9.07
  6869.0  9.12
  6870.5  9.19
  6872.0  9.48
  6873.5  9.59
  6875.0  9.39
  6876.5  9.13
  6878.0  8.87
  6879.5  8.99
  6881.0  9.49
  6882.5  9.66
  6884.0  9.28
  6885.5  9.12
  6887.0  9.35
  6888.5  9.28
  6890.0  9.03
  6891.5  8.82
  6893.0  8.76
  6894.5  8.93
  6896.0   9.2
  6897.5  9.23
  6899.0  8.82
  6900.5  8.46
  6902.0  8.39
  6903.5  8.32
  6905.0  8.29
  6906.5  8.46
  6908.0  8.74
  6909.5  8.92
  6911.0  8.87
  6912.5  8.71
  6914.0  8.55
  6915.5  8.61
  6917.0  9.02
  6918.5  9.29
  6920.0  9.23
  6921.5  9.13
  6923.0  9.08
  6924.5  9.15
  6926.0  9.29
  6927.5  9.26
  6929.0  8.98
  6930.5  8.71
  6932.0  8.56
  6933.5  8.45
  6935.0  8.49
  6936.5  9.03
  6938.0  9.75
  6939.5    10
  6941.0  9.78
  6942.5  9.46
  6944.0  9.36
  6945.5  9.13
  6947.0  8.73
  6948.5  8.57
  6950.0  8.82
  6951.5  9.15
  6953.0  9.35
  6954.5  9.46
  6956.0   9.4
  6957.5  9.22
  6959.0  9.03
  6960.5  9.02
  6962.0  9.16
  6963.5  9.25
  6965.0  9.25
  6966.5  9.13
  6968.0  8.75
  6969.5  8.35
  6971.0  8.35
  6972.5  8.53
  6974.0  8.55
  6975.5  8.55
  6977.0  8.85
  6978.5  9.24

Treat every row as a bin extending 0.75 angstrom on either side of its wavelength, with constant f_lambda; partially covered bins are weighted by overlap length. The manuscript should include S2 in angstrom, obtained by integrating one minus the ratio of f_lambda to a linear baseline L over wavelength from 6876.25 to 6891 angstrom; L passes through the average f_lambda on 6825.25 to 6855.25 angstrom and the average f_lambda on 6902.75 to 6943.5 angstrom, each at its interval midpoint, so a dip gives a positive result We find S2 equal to -0.3 angstrom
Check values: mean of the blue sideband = 9.12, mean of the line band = 9.22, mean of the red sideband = 8.97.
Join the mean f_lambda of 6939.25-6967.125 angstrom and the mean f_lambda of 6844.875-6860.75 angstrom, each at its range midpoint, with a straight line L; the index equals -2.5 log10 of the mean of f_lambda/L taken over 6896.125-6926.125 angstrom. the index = 0.02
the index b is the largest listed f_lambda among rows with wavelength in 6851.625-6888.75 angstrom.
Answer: 9.66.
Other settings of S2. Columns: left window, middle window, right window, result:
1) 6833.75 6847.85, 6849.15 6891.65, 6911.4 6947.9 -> 1.2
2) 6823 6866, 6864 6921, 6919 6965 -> 0.4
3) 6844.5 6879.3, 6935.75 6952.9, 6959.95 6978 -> -0.8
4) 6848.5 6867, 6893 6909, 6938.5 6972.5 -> 0.3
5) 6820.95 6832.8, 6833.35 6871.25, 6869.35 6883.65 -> 0.6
